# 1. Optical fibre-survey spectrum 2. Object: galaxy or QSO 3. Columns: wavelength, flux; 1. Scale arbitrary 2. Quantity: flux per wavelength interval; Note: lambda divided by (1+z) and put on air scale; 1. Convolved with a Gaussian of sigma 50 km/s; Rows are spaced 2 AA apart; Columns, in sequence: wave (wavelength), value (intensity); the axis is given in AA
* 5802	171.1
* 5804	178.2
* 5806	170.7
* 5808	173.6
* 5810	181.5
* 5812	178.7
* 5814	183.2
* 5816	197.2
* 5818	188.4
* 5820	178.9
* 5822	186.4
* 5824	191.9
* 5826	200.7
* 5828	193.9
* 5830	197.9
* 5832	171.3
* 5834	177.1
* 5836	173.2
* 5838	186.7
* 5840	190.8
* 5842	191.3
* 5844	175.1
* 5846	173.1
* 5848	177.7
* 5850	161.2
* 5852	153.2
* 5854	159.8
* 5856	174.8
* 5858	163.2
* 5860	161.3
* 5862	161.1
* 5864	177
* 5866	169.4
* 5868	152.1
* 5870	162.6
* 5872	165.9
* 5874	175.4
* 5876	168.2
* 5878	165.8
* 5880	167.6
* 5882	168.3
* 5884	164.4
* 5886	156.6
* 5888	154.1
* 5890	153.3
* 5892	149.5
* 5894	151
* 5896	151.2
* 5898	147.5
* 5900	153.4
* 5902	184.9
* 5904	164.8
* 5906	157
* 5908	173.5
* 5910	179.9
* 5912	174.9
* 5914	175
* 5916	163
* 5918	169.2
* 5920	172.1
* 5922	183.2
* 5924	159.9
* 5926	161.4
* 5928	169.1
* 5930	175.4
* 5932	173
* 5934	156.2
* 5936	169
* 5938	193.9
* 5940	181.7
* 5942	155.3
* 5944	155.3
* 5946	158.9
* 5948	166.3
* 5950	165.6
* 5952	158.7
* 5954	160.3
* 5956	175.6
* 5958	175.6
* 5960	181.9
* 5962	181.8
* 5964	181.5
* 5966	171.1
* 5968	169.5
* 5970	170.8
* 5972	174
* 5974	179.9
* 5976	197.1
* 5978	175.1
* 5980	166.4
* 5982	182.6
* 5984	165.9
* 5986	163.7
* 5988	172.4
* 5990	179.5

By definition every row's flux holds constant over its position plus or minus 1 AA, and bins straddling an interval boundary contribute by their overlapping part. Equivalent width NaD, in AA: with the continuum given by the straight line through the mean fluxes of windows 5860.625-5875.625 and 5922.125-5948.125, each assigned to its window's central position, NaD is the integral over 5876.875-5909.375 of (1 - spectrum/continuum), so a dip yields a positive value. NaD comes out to 1.2 AA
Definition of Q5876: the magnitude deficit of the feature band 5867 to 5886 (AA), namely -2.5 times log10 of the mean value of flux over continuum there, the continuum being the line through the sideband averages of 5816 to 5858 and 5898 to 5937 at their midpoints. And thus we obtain 0.06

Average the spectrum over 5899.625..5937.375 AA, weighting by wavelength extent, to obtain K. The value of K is 170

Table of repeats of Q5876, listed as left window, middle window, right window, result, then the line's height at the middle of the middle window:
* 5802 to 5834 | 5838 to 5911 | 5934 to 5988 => 0.086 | 179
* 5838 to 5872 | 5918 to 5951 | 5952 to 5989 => 0.027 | 173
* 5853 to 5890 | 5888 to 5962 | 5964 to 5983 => 0.027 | 171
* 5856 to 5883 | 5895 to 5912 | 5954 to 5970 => 0.032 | 170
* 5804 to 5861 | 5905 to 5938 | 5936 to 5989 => 0.026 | 174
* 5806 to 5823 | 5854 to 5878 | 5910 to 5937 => 0.066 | 177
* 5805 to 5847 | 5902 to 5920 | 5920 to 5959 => 0.010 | 172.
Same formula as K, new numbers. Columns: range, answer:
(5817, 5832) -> 190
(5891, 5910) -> 160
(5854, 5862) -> 165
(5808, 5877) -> 176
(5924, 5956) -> 167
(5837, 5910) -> 166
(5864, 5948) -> 166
